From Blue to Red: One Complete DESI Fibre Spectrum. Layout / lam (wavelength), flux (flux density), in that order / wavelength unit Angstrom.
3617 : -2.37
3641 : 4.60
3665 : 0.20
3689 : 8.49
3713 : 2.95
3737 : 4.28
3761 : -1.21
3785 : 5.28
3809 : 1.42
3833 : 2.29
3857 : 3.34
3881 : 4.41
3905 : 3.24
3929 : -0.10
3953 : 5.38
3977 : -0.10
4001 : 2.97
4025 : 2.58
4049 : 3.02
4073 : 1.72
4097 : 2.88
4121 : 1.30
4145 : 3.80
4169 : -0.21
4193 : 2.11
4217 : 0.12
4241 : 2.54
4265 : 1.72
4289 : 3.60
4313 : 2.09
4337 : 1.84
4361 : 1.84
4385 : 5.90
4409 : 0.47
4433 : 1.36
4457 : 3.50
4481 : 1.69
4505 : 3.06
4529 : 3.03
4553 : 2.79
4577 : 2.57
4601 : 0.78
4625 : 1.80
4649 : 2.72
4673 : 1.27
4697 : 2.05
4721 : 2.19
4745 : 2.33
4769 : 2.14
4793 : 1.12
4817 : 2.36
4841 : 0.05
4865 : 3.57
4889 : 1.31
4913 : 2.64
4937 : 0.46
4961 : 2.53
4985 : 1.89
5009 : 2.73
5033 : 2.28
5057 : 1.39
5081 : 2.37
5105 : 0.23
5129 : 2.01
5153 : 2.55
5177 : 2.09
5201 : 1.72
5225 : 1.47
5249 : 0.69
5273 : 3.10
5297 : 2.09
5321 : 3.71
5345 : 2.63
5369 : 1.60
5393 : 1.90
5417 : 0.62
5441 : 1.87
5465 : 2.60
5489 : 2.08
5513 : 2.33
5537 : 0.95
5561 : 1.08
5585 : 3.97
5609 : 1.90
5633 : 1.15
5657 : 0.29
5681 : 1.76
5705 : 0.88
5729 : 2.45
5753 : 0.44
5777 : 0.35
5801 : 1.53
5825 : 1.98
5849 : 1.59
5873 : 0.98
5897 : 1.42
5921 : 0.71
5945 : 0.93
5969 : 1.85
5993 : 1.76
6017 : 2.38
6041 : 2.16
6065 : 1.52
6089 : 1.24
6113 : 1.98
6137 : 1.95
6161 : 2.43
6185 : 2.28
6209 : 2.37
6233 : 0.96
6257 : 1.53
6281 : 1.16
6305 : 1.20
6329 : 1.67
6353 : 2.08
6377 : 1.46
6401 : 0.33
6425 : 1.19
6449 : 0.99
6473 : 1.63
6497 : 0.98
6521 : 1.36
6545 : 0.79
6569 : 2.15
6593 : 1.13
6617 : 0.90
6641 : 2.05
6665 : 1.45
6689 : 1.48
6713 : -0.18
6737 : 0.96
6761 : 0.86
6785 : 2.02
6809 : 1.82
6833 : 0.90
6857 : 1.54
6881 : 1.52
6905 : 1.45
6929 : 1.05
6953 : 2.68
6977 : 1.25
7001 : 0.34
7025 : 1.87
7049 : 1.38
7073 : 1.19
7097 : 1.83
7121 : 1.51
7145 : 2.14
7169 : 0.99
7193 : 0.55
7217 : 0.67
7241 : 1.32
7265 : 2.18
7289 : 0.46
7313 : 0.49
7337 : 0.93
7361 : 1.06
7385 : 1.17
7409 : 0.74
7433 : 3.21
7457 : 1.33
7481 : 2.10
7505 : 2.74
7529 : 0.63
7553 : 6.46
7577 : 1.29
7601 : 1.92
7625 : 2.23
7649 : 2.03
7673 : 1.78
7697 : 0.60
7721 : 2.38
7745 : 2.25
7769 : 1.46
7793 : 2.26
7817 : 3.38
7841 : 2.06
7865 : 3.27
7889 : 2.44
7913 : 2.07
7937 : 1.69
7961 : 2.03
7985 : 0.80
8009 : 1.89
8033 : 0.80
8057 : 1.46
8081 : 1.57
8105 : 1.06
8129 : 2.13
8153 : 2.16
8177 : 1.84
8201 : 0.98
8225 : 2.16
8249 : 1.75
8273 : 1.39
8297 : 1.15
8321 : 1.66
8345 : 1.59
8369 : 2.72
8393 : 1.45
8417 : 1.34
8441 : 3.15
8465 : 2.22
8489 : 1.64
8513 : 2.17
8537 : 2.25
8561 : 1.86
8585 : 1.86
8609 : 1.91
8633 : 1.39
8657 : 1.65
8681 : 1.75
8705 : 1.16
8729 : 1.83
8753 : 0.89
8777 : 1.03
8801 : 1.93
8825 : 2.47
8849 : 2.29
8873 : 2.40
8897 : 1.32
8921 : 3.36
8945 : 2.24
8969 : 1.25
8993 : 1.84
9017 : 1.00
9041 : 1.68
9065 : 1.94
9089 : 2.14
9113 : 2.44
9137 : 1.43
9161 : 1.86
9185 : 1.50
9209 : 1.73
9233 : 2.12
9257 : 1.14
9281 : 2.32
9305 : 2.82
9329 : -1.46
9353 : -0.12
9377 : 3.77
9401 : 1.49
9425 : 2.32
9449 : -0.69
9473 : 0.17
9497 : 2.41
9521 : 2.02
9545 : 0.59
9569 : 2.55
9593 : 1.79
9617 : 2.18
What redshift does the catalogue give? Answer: 1.02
